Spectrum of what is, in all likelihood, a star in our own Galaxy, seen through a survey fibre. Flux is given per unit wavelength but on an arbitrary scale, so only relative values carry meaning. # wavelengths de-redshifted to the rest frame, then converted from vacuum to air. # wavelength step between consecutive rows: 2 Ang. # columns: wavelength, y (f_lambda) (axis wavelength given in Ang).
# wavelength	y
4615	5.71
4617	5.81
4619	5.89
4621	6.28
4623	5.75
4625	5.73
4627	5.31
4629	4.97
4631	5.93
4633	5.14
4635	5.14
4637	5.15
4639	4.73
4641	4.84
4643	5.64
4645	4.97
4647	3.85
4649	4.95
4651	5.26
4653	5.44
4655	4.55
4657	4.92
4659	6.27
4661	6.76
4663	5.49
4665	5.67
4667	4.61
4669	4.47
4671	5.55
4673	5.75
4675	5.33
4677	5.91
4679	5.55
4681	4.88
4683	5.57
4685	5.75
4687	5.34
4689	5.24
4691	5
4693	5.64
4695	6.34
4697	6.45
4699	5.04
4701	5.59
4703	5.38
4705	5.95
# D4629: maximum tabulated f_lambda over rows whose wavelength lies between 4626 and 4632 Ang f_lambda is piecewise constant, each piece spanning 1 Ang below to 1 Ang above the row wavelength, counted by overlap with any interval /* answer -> 5.93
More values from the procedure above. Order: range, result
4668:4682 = 5.91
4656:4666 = 6.76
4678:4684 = 5.57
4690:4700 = 6.45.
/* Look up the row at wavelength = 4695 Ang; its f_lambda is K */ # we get 6.34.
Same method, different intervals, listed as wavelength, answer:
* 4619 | 5.89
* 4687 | 5.34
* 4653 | 5.44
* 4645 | 4.97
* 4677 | 5.91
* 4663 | 5.49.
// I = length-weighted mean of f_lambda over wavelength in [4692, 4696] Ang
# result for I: 5.99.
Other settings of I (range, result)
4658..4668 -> 5.76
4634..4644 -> 5.1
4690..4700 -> 5.69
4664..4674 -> 5.21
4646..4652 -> 4.69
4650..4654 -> 5.35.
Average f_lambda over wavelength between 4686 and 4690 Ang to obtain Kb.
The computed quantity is 5.29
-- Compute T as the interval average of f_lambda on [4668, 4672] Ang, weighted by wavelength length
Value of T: 5.01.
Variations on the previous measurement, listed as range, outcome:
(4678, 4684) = 5.33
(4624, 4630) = 5.34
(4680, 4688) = 5.38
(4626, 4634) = 5.34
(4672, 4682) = 5.48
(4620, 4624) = 6.02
